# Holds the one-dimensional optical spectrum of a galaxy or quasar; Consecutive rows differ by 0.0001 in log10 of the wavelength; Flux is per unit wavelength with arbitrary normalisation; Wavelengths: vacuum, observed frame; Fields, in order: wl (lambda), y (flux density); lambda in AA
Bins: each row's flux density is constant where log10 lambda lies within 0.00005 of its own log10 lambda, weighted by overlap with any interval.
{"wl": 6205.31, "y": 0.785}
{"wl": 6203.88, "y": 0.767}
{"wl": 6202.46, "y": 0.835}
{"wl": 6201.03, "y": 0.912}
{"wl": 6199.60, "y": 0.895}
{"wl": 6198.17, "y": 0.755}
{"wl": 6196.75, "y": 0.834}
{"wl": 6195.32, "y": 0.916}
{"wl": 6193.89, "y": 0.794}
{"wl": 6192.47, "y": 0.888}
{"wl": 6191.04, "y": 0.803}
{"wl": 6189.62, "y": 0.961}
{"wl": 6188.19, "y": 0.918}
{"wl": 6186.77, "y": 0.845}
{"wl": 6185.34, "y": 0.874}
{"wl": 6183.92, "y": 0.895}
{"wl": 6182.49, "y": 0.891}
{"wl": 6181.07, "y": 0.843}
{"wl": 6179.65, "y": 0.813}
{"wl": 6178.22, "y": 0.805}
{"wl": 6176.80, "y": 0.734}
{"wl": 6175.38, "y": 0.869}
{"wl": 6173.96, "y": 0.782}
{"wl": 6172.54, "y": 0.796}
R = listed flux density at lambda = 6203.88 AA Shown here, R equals 0.767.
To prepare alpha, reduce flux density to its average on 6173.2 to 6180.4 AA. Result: 0.801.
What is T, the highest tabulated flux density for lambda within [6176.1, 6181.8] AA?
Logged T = 0.843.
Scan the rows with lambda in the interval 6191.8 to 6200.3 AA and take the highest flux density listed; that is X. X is 0.916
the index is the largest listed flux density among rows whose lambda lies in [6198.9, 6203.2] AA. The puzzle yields 0.912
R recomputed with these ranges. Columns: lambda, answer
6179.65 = 0.813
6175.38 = 0.869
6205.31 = 0.785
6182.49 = 0.891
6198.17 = 0.755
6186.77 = 0.845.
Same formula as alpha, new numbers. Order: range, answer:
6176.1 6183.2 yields 0.818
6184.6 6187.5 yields 0.861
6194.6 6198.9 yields 0.835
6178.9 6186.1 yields 0.862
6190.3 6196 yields 0.851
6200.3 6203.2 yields 0.874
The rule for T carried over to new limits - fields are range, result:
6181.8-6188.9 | 0.918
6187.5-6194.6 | 0.961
